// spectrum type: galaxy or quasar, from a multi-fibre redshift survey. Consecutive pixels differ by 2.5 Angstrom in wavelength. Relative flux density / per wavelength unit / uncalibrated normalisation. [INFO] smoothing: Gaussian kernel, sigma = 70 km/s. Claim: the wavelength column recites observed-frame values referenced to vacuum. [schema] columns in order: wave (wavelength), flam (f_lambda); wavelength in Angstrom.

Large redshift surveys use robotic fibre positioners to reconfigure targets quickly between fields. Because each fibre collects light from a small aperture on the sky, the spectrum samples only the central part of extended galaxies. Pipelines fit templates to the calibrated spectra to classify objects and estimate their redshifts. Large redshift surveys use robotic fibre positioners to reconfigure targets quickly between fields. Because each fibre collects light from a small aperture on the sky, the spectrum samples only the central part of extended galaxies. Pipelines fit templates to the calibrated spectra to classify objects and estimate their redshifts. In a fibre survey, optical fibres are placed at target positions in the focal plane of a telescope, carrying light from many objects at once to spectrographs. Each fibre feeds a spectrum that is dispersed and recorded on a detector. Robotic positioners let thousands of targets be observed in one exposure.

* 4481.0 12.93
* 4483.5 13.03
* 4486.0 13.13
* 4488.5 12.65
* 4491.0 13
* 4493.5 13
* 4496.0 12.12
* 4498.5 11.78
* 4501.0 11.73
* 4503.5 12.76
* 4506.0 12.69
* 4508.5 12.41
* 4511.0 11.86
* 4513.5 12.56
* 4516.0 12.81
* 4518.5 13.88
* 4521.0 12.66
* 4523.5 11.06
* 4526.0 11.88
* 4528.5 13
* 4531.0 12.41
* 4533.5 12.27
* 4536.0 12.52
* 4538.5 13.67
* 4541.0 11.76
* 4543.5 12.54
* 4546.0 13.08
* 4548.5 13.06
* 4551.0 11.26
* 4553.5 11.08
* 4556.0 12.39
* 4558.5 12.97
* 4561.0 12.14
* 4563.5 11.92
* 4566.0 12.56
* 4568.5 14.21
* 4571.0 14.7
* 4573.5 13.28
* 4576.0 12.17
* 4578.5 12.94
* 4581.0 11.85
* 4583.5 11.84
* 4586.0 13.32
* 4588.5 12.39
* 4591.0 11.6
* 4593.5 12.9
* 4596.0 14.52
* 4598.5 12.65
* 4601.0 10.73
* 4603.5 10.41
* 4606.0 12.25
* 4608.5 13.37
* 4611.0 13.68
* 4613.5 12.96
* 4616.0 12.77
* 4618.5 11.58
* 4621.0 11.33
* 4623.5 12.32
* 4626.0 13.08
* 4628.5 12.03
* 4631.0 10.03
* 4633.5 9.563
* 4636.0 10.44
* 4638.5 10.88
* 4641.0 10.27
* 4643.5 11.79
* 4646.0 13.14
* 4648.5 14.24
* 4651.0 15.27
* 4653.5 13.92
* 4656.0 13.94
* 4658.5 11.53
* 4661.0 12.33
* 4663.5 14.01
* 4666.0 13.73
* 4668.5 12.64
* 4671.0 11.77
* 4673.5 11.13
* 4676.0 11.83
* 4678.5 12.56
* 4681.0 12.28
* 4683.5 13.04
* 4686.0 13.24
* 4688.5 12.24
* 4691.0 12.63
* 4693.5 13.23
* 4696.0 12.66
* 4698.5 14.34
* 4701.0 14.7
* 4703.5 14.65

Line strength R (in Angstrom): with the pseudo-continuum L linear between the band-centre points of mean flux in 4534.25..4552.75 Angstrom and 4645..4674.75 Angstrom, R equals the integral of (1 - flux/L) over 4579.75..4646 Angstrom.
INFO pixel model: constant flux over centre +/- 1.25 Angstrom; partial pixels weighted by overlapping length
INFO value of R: 4.7 Angstrom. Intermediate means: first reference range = 12.5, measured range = 12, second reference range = 13.1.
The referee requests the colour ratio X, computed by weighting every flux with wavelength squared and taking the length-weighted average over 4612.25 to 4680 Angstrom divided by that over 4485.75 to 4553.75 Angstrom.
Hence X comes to 1.04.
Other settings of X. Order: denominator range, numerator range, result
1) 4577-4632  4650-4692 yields 1.07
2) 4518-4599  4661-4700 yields 1.07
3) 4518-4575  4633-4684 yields 1.04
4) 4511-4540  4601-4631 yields 1.01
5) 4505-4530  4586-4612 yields 1.04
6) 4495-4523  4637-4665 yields 1.10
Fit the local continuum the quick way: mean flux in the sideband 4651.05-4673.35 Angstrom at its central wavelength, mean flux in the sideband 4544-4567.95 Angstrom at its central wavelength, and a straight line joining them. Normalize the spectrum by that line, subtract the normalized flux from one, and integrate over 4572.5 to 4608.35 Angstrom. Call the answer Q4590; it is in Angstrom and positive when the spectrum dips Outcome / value 0.5 Angstrom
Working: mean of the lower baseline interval 12.3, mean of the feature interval 12.4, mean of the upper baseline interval 13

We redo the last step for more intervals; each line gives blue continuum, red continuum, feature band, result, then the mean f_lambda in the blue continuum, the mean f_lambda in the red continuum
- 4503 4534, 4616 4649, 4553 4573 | -1.16 Angstrom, 12.5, 11.6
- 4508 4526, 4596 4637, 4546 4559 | 0.05 Angstrom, 12.4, 11.9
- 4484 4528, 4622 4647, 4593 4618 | -2.13 Angstrom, 12.5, 11.3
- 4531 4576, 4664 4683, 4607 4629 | -0.14 Angstrom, 12.7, 12.4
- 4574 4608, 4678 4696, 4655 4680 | 0.26 Angstrom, 12.3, 12.7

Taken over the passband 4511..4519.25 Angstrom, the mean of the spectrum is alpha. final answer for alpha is 12.8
